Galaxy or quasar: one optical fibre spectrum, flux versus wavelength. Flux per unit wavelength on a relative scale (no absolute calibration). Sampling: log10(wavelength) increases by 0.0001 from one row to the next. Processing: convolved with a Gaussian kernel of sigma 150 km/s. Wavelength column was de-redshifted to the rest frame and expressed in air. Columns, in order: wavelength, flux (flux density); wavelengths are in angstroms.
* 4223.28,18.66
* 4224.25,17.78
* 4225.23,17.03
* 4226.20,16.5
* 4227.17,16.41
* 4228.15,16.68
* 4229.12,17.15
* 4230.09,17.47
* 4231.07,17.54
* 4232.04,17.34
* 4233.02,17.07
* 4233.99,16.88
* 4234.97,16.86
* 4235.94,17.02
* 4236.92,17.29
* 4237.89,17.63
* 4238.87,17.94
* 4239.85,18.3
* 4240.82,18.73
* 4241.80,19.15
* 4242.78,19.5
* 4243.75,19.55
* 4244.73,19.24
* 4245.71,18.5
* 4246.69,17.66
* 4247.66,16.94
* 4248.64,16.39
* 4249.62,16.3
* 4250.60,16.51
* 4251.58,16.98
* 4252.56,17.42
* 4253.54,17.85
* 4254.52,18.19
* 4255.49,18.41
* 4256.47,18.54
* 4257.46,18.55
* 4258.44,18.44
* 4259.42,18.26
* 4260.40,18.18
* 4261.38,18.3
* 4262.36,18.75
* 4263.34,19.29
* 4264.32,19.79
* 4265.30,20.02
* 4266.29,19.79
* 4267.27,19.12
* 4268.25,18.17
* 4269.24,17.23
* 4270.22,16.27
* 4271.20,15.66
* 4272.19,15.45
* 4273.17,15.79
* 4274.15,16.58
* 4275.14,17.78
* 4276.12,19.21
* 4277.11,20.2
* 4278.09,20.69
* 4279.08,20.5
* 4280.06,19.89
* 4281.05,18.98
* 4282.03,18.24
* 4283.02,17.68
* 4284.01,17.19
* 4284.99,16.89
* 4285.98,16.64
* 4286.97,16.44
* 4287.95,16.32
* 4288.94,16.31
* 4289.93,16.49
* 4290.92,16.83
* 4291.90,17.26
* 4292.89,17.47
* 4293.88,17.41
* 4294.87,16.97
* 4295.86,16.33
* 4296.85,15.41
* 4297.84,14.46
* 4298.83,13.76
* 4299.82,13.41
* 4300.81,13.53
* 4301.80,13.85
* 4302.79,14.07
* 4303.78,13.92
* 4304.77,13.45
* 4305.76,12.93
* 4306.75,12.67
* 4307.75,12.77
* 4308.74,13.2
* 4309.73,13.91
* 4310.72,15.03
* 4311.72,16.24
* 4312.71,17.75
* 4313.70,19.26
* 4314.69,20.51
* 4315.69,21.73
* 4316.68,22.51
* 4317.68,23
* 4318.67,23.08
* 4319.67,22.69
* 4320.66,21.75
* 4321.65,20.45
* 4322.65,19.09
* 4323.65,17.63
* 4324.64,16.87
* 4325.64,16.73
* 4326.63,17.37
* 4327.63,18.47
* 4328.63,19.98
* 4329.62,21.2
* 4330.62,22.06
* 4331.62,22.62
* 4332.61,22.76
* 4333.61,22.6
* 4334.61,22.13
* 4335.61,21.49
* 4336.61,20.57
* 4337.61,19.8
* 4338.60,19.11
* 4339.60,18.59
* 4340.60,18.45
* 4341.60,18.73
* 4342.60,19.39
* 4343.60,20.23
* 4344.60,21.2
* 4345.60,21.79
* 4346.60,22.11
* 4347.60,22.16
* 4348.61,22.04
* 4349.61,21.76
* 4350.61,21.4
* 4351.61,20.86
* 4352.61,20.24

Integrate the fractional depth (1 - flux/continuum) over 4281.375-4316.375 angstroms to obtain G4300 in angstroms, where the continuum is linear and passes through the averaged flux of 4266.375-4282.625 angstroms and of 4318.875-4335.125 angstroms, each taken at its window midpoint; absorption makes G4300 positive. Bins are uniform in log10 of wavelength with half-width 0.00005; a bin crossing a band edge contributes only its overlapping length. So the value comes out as 5.9 angstroms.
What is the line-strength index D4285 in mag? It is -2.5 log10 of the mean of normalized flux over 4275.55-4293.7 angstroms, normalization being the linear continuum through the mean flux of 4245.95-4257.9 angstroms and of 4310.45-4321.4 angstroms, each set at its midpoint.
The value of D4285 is 0.061 mag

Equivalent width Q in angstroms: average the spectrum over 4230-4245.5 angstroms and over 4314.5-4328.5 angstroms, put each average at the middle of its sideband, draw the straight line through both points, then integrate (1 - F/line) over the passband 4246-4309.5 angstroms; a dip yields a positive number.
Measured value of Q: 6.8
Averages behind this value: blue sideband 18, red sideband 20.1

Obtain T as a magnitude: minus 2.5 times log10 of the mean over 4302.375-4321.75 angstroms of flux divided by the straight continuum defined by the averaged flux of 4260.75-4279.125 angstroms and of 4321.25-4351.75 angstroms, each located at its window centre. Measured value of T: 0.12 mag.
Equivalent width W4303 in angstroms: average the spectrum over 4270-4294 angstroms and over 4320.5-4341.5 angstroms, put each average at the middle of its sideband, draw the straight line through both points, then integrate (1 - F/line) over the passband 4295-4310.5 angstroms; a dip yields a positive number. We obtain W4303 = 3.9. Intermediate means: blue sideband 17.5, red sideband 19.9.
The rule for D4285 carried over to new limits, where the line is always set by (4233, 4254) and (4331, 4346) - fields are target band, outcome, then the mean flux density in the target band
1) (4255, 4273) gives 0.009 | 18.2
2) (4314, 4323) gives -0.084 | 21.6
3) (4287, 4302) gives 0.217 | 15.8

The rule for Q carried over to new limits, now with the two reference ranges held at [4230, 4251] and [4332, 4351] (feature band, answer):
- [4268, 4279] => 0.7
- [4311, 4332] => 0.3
